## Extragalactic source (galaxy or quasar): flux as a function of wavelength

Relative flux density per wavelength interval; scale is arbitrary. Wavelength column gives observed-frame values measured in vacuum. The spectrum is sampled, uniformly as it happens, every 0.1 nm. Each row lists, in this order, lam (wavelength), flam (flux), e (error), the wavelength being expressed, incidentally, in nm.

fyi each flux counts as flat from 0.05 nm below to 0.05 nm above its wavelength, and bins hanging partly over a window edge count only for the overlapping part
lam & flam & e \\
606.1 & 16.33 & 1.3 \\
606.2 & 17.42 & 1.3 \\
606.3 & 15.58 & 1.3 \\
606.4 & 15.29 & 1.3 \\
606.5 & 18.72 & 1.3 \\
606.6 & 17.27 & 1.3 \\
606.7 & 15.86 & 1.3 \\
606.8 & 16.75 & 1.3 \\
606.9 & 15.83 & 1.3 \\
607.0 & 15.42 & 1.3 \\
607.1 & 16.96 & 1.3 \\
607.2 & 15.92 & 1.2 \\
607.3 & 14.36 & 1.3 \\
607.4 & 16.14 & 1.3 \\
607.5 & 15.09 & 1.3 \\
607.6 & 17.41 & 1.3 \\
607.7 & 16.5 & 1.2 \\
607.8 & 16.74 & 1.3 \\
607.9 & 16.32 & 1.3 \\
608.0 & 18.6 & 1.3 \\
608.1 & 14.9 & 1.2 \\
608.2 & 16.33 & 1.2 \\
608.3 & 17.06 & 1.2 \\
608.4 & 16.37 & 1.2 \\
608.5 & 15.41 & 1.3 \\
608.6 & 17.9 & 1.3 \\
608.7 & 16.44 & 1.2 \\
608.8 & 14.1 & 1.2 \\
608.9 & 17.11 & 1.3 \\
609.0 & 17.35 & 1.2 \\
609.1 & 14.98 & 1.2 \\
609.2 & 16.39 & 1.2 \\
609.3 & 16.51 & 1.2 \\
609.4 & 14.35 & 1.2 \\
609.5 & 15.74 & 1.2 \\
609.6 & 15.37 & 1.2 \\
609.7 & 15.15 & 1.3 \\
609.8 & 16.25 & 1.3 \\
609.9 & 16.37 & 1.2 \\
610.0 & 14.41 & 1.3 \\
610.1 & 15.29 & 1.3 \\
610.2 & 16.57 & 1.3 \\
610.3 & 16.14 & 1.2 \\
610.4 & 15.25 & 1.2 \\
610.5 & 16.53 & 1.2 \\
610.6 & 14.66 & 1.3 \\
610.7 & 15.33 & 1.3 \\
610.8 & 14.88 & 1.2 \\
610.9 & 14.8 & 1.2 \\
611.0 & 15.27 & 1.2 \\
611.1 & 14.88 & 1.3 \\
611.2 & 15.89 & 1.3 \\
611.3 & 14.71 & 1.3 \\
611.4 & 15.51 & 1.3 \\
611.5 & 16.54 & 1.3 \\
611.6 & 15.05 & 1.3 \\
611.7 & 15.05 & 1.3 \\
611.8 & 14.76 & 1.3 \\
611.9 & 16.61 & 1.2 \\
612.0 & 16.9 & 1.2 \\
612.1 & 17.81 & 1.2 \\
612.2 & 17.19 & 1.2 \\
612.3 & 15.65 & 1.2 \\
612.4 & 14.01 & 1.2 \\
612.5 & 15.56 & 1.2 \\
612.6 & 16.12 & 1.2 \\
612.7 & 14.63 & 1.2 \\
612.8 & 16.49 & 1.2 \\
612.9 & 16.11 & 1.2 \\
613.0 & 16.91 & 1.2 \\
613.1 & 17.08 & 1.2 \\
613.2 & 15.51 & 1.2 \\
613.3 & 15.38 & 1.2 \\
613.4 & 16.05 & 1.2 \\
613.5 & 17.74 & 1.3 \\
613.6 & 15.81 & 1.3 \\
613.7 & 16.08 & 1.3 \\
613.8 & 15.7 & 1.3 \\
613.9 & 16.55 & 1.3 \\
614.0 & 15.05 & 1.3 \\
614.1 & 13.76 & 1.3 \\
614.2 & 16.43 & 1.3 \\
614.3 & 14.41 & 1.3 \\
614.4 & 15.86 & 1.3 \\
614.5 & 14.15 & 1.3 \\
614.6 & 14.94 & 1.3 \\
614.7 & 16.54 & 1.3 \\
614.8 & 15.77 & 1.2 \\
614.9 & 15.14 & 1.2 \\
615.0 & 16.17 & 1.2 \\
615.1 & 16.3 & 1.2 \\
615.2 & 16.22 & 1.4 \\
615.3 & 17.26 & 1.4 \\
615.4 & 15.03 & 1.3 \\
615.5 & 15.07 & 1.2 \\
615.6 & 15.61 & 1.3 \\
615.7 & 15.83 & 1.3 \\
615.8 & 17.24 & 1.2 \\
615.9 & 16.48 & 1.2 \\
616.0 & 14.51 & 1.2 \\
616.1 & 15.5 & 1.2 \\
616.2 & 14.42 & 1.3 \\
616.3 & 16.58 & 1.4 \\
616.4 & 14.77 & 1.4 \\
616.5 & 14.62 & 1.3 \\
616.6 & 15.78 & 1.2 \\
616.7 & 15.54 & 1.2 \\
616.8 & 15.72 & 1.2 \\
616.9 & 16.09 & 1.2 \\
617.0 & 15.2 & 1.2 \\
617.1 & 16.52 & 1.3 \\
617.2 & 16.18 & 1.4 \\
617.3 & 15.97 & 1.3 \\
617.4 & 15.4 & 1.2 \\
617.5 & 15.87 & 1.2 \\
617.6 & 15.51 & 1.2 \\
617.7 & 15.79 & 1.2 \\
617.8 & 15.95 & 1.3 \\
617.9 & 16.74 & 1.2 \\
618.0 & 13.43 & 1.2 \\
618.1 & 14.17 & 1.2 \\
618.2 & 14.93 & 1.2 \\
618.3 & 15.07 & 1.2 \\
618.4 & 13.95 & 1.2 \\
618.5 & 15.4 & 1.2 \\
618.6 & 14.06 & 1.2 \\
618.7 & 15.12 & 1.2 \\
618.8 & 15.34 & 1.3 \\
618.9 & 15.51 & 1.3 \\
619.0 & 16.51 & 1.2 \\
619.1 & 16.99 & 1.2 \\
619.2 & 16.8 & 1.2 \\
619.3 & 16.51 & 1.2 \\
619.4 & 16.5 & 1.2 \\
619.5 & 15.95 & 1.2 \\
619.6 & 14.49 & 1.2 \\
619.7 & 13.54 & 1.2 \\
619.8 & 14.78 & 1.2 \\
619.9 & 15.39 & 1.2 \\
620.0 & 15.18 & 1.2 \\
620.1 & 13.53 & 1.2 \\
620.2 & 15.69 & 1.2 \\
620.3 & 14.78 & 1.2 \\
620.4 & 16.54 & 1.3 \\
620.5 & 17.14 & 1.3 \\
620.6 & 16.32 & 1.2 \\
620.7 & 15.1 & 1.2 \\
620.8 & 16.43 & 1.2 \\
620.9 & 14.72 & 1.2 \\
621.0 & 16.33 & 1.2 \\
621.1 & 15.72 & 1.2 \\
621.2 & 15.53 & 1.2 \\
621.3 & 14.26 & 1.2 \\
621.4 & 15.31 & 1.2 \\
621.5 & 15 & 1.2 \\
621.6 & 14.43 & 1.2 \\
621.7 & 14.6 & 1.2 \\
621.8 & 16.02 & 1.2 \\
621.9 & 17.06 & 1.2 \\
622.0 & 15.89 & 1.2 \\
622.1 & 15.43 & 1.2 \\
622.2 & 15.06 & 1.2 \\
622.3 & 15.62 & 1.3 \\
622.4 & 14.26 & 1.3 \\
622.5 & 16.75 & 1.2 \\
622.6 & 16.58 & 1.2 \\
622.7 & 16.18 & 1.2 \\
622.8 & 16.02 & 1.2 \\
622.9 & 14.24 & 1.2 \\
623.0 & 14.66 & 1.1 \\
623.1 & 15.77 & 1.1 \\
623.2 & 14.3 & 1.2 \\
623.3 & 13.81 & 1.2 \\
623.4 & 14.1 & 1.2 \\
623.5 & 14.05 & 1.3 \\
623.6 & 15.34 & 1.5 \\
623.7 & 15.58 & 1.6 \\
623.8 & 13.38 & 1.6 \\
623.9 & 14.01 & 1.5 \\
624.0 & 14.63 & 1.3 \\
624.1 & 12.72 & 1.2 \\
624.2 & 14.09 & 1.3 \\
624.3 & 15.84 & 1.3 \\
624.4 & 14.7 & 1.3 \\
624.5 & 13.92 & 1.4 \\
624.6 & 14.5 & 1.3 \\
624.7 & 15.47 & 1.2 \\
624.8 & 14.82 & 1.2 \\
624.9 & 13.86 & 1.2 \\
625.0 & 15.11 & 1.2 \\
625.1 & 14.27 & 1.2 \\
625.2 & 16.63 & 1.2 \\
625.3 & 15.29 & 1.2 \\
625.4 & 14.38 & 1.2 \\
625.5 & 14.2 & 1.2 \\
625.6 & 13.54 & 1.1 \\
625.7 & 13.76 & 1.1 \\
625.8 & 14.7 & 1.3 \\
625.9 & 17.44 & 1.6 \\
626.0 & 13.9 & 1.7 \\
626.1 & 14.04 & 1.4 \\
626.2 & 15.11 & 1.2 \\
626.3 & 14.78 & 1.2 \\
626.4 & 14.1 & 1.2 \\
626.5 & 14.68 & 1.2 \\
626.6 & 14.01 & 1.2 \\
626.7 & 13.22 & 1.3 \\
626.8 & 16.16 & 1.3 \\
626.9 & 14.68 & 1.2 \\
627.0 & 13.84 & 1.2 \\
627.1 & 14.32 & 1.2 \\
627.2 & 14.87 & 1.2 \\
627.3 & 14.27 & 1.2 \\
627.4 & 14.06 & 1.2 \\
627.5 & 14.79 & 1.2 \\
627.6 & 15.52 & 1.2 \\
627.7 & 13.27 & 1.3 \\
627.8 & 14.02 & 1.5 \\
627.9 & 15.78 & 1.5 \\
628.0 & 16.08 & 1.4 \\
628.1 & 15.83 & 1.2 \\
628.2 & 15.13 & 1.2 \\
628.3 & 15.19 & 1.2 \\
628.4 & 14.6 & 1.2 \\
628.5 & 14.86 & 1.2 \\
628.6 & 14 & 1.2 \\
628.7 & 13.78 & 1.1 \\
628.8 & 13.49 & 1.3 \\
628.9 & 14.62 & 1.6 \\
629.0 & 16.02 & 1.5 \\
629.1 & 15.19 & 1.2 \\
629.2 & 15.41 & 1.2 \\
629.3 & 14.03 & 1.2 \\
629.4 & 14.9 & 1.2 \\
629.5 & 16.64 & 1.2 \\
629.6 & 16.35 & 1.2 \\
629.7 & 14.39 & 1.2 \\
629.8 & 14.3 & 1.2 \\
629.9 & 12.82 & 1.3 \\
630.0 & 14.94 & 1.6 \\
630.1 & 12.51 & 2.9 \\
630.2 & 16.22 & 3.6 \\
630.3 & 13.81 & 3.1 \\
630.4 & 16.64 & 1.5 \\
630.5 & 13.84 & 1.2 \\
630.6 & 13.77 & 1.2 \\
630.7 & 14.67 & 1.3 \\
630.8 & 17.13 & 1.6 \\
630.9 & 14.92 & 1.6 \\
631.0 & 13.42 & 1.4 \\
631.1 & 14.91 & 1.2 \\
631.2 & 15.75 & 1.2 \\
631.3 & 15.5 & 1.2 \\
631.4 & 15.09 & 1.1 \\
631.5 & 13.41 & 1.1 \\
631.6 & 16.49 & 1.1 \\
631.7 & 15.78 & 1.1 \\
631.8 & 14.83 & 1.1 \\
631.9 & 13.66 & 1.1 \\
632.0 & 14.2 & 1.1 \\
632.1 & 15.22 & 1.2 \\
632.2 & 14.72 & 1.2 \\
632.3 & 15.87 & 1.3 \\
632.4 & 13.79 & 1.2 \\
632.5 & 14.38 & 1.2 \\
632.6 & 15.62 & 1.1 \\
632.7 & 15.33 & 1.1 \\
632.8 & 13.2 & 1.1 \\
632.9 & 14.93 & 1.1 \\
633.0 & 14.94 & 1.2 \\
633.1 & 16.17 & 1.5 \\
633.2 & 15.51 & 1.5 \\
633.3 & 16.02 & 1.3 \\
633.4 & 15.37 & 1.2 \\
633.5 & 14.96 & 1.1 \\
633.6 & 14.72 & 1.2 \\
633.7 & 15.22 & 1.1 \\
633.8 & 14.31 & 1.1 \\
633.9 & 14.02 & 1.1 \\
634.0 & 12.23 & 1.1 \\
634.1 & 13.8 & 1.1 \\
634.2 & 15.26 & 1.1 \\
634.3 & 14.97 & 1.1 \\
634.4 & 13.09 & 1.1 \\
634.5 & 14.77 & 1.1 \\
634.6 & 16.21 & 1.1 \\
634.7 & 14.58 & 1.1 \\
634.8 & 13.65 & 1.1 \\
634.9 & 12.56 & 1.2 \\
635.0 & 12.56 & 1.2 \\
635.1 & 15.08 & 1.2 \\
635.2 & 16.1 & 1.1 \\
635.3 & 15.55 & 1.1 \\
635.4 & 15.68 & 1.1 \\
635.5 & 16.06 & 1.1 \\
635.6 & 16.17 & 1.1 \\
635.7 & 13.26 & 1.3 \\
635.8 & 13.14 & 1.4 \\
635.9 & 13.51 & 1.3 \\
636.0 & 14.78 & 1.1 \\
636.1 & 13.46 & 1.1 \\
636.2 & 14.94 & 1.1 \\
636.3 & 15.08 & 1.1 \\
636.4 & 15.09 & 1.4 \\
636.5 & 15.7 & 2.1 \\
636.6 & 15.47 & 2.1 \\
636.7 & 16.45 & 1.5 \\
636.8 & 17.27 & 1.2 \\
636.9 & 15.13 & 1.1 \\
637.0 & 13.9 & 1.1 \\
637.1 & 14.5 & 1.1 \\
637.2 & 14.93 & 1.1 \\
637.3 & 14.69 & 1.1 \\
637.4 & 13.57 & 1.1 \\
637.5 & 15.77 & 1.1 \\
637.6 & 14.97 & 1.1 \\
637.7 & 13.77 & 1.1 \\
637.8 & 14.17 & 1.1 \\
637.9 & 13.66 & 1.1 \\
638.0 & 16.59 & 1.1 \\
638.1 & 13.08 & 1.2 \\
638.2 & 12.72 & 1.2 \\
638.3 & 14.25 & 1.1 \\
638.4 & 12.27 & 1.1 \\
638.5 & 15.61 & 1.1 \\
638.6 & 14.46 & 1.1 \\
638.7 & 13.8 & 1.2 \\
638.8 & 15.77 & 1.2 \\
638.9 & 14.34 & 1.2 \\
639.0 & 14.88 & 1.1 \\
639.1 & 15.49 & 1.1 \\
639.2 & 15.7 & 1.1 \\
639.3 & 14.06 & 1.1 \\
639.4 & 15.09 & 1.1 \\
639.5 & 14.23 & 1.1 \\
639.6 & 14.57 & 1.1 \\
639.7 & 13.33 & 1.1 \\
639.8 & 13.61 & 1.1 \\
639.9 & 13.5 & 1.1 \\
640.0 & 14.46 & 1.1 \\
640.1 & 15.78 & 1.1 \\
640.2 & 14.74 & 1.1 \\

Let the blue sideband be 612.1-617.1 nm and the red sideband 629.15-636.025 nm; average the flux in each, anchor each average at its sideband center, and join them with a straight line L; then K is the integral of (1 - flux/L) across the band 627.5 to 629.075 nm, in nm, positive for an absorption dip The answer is 0.02 nm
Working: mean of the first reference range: 15.8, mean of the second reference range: 14.7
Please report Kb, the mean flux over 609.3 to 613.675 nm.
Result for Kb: 15.7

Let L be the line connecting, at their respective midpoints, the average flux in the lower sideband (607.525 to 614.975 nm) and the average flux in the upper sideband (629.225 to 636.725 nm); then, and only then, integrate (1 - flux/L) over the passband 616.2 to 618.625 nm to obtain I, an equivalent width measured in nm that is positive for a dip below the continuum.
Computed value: 0.03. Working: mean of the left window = 15.9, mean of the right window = 14.8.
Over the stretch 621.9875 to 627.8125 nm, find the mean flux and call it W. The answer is 14.7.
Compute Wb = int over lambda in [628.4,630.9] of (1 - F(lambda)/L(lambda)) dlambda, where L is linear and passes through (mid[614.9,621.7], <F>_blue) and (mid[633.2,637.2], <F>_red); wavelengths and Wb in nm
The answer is 0.04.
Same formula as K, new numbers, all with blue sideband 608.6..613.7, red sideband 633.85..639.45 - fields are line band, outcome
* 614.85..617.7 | -0.03 nm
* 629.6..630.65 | 0.03 nm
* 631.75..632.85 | 0.01 nm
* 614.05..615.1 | 0.02 nm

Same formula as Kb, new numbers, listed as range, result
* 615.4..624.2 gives 15.3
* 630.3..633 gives 14.9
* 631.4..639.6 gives 14.7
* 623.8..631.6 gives 14.7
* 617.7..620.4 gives 15.3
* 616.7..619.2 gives 15.5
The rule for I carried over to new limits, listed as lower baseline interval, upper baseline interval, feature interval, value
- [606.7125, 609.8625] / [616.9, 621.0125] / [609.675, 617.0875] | 0.06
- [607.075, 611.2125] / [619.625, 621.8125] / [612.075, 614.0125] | -0.05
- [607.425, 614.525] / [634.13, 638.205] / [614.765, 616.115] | -0.02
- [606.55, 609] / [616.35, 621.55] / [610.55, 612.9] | 0.06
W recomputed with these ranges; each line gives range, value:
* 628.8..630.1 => 14.8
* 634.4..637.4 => 14.8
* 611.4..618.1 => 15.8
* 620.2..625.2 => 15.1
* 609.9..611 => 15.4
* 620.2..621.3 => 15.8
